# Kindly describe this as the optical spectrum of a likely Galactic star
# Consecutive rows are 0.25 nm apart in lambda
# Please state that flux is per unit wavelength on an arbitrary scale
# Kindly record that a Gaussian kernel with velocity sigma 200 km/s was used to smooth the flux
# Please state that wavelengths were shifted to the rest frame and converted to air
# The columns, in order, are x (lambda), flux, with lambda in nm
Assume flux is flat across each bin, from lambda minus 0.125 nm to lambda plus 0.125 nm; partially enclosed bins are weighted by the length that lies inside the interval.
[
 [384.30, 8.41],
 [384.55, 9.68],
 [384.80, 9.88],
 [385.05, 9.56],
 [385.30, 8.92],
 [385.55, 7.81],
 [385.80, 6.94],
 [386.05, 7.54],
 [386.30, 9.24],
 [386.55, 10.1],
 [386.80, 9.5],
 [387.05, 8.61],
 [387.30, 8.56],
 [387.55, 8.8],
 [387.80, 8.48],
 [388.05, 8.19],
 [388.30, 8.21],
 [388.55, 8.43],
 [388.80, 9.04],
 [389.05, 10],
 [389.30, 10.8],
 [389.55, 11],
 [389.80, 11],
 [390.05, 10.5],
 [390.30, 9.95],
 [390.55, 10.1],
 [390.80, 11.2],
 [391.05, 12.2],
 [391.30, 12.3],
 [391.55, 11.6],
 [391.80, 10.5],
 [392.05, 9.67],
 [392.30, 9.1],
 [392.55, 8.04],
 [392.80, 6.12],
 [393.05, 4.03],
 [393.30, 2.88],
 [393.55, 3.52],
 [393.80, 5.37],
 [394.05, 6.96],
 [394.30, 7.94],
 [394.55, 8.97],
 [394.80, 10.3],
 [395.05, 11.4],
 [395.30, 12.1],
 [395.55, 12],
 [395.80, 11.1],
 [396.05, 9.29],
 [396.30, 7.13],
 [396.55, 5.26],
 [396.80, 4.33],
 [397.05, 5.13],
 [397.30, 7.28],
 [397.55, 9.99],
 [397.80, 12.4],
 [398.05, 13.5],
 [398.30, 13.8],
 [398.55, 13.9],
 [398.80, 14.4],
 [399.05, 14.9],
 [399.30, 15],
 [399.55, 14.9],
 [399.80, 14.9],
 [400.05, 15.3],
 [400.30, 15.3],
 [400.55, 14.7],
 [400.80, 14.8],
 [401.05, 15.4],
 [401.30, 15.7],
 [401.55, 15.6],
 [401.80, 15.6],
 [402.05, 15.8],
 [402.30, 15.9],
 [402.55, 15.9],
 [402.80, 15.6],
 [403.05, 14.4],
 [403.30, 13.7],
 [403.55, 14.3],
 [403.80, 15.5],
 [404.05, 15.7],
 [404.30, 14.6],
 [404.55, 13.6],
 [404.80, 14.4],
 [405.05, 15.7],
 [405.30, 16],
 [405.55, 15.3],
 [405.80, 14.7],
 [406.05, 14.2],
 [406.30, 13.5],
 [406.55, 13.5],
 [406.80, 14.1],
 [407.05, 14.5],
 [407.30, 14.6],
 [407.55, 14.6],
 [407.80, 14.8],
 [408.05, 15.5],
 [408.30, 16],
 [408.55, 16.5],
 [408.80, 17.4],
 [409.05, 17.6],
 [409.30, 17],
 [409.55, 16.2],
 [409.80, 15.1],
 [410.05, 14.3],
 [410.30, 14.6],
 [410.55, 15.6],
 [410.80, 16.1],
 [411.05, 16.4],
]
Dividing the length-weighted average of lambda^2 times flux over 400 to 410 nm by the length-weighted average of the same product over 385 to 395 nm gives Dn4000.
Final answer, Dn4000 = 1.9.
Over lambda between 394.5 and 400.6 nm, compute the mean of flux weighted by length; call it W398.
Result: 11.5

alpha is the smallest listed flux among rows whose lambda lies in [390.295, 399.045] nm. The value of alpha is 2.88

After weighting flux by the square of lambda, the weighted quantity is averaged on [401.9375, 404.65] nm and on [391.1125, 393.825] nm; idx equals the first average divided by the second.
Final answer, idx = 2.0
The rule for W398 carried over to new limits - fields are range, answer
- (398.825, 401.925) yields 15.1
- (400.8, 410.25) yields 15.2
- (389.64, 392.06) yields 11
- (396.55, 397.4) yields 5.48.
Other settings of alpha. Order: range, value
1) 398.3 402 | 13.8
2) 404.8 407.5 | 13.5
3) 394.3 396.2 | 7.94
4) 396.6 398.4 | 4.33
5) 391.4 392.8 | 6.12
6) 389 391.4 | 9.95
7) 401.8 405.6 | 13.6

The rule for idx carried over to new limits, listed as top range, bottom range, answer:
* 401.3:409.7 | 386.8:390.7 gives 1.75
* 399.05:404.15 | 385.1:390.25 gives 1.79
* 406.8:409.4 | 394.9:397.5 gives 1.95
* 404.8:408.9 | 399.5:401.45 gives 1.02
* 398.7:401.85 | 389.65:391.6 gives 1.43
